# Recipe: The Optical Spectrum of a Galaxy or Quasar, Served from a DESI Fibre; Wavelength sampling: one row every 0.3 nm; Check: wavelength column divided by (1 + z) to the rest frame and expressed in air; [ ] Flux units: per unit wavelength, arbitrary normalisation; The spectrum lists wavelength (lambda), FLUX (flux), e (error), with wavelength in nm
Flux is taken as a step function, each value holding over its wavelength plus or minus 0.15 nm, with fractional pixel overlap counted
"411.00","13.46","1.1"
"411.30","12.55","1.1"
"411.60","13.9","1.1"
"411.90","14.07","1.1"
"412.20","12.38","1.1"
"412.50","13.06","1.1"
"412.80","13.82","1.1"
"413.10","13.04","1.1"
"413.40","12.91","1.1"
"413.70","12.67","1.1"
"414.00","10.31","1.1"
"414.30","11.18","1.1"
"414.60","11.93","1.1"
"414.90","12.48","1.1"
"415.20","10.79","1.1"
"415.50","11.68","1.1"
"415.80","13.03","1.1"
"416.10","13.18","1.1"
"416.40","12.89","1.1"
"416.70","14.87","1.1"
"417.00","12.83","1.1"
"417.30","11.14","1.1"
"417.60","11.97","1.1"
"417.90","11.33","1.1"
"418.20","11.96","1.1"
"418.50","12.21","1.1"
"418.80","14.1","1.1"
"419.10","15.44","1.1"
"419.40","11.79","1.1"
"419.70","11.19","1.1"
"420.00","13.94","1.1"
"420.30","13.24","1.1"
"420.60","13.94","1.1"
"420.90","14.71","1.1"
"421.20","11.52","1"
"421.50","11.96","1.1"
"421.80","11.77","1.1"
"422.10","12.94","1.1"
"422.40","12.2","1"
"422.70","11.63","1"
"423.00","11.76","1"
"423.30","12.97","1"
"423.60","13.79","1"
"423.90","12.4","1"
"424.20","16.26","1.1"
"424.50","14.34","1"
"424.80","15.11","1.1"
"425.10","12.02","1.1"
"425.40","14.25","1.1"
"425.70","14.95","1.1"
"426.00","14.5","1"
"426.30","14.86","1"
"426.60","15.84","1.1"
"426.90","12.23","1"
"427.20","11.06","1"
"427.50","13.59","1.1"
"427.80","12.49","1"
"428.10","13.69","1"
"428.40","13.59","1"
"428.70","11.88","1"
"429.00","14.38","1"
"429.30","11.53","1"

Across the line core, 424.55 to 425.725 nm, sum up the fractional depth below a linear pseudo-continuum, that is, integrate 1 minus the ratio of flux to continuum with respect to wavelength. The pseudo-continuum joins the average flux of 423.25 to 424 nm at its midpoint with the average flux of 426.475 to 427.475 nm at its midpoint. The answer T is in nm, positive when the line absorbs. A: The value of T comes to -0.08 nm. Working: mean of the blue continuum 13.1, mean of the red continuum 13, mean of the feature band 14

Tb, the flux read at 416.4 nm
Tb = 12.89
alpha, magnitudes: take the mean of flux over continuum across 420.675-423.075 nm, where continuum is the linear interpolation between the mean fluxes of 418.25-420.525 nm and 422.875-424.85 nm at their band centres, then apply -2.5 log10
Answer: 0.09 mag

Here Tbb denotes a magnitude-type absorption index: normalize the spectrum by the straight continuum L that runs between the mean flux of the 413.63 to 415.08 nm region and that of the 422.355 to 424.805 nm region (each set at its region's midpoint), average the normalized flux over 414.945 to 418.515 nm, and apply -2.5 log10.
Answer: -0.02 mag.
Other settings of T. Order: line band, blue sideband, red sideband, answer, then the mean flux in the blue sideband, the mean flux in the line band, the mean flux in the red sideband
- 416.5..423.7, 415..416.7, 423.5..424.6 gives 0.37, 12.5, 12.7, 14.2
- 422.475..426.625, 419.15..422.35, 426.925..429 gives -0.33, 12.8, 13.8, 12.8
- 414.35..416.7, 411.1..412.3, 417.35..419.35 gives 0.10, 13.3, 12.4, 12.7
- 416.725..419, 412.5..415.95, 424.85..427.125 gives 0.06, 12.2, 12.4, 14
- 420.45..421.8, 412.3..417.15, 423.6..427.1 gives 0.06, 12.5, 12.9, 14.2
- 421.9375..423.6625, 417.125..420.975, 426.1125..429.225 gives 0.07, 12.8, 12.5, 13.3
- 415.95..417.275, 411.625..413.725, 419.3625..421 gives 0.00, 13.2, 13.2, 13.2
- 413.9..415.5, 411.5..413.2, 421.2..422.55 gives 0.20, 13.4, 11.4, 12.1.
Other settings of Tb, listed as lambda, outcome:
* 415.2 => 10.79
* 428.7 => 11.88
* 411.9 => 14.07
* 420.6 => 13.94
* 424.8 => 15.11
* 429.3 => 11.53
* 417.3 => 11.14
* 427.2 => 11.06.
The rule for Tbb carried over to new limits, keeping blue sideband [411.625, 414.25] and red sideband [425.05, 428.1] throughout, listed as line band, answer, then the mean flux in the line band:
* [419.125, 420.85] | 0.008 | 13.1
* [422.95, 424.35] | -0.008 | 13.6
